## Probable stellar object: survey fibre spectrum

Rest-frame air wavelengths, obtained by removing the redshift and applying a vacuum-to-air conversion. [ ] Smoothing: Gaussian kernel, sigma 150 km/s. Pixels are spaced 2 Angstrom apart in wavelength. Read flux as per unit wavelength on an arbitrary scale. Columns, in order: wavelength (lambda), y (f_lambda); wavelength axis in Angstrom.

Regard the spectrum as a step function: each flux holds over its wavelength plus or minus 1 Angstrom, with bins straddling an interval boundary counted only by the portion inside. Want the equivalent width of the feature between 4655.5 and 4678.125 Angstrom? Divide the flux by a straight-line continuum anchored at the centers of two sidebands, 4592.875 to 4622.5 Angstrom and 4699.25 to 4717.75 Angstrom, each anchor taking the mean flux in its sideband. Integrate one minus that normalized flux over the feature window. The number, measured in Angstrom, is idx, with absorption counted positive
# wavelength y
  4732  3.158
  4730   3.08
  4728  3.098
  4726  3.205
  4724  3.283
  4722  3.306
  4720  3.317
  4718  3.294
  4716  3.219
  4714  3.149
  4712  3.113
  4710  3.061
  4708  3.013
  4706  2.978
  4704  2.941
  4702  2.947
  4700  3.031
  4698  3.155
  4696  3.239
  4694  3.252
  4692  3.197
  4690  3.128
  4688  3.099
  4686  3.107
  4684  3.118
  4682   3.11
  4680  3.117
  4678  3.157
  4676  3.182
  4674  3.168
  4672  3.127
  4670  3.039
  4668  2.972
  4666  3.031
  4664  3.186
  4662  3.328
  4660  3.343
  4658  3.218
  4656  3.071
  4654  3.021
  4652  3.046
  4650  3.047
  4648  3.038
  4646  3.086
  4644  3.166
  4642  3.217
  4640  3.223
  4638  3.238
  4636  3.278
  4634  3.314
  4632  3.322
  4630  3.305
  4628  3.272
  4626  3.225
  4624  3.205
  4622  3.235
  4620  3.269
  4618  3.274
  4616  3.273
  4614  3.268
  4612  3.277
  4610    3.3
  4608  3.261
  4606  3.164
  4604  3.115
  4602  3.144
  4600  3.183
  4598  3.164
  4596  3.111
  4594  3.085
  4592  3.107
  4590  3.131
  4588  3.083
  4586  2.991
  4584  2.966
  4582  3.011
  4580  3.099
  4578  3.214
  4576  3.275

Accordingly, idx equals -0.2 Angstrom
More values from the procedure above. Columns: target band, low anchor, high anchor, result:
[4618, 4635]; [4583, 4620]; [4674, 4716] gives -0.6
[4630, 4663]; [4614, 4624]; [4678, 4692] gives 0.1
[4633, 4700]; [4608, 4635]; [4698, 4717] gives 0.2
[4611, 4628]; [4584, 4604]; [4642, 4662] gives -0.8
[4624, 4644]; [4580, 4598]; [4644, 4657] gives -1.3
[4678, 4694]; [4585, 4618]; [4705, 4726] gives 0.2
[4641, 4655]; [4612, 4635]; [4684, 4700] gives 0.6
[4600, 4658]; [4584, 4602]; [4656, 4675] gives -1.4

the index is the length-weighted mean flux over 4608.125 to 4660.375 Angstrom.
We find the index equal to 3.21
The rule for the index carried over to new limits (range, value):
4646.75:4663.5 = 3.14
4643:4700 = 3.13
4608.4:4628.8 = 3.26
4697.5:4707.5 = 3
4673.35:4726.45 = 3.14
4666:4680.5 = 3.1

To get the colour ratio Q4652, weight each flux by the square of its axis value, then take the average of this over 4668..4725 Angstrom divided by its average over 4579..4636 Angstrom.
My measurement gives 1.02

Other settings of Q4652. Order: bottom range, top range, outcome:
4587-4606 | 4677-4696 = 1.05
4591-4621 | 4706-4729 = 1.04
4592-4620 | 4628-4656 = 1.01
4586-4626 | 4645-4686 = 1.00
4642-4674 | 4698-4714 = 0.99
